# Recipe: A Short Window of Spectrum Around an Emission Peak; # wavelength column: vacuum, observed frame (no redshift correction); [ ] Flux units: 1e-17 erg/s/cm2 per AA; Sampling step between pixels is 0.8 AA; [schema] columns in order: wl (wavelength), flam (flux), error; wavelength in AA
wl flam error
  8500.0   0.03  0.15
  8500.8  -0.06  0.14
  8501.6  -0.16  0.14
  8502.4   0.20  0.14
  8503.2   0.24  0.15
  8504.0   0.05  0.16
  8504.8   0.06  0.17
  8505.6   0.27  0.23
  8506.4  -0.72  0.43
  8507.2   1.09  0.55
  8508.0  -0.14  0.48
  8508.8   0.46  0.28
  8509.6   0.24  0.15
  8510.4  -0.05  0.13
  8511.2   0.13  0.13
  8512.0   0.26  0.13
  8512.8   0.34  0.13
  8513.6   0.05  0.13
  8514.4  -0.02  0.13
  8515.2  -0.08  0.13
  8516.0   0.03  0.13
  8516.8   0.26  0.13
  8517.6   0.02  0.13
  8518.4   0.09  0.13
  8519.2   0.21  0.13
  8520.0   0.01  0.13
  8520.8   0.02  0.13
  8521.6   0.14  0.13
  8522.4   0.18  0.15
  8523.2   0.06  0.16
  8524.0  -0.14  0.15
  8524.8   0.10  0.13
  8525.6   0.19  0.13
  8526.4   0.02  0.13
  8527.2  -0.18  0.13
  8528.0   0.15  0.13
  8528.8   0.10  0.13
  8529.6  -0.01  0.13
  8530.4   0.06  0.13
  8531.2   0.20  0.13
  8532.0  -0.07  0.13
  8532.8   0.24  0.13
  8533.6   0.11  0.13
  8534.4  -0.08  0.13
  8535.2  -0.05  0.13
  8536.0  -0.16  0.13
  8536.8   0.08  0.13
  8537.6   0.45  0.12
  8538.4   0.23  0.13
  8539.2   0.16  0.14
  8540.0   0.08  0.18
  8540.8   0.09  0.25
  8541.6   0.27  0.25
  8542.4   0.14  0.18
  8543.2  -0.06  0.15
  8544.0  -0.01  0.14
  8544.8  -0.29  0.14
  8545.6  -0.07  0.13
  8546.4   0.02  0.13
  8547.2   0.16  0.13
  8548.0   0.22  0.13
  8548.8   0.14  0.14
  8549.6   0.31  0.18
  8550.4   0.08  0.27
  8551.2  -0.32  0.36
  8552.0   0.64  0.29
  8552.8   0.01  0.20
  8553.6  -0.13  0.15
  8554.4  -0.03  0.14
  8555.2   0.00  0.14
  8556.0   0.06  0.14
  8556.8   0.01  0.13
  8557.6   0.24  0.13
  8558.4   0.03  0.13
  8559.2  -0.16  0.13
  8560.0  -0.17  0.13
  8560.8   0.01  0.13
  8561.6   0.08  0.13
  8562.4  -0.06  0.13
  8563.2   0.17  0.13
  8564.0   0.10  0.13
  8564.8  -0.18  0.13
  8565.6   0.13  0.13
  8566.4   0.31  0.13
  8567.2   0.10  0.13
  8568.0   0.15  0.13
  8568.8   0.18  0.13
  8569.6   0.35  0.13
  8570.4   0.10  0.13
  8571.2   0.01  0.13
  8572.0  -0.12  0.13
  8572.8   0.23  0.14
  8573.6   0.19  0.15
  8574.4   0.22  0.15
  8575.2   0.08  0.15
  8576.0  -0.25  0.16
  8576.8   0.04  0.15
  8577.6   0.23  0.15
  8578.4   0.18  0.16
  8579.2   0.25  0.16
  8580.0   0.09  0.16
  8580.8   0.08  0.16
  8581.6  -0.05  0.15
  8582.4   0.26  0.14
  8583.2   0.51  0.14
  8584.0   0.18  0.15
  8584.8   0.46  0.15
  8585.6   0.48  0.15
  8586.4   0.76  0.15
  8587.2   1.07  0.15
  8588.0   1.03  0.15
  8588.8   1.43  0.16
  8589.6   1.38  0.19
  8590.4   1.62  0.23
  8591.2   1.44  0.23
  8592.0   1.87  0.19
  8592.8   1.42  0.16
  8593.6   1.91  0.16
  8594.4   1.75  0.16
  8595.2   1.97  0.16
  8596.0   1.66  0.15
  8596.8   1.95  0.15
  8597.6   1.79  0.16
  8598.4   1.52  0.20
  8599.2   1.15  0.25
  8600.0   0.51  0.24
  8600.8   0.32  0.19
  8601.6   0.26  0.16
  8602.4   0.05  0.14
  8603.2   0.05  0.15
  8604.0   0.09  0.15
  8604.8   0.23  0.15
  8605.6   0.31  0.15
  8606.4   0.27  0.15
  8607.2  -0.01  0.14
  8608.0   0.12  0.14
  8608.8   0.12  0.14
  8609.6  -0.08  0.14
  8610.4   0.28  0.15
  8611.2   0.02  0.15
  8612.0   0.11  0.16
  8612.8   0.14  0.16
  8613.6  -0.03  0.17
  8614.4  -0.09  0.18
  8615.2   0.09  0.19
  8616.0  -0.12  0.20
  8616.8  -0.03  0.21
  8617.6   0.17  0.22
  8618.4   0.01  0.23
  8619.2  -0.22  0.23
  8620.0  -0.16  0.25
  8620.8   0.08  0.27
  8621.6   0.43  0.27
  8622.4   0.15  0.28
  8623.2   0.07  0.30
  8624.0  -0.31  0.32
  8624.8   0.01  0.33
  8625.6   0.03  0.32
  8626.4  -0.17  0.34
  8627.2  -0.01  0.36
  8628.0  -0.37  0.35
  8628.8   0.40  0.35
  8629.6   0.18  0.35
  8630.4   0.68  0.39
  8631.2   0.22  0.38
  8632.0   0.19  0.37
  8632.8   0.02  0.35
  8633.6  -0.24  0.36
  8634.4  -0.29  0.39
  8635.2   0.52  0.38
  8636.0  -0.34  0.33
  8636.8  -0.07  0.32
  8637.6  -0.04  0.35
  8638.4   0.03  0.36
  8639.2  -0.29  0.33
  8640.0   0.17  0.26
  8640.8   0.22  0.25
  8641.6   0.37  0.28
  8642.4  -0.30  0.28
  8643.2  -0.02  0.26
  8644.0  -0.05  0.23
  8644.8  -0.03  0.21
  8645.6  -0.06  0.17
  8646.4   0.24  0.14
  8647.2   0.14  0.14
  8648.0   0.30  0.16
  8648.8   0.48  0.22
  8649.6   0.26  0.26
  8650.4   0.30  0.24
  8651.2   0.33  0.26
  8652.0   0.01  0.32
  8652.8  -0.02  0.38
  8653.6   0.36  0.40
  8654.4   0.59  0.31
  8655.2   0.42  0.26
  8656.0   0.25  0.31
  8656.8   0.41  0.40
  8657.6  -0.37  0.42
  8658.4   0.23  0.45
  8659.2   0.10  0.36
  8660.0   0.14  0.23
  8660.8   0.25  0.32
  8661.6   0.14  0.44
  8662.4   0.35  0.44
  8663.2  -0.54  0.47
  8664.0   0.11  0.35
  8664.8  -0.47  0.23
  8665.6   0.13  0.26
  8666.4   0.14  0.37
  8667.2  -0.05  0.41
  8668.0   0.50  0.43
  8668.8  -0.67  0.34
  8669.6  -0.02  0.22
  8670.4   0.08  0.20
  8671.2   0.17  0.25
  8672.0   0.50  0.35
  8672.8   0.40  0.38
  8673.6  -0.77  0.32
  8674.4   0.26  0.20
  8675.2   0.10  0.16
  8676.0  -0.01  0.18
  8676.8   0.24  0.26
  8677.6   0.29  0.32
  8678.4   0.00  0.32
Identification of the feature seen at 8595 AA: [O II]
